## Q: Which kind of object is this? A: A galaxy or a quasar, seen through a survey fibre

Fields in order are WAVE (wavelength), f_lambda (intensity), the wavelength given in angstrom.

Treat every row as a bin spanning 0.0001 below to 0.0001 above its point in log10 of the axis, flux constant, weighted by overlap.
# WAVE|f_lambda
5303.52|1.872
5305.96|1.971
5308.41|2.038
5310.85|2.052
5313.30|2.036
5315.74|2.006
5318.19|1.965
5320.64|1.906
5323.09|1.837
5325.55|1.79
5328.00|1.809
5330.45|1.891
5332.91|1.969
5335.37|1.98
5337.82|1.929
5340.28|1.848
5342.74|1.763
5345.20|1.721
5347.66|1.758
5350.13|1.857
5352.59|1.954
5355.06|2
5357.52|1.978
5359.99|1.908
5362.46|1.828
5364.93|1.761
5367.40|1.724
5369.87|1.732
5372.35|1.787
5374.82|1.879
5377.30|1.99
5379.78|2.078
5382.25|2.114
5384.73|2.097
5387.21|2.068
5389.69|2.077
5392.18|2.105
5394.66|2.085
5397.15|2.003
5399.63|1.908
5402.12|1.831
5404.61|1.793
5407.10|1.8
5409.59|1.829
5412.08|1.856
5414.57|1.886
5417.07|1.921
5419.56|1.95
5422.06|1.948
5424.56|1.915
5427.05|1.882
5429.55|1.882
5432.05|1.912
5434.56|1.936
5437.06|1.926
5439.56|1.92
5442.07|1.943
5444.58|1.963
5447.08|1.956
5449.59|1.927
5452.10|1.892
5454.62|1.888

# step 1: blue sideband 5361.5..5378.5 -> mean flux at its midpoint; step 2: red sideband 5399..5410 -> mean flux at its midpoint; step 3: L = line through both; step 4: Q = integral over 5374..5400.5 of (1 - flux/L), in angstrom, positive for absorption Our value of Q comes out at -3.2 angstrom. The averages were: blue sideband 1.81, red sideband 1.83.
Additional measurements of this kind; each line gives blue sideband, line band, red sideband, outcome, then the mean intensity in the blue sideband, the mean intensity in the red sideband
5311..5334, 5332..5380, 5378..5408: 2.2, 1.92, 2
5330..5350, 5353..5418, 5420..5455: -1.3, 1.86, 1.92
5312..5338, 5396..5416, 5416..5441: 0.6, 1.92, 1.92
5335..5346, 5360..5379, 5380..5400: 1.4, 1.84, 2.07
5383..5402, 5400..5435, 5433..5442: 1.7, 2.04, 1.93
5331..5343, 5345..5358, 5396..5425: 0.1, 1.91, 1.89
